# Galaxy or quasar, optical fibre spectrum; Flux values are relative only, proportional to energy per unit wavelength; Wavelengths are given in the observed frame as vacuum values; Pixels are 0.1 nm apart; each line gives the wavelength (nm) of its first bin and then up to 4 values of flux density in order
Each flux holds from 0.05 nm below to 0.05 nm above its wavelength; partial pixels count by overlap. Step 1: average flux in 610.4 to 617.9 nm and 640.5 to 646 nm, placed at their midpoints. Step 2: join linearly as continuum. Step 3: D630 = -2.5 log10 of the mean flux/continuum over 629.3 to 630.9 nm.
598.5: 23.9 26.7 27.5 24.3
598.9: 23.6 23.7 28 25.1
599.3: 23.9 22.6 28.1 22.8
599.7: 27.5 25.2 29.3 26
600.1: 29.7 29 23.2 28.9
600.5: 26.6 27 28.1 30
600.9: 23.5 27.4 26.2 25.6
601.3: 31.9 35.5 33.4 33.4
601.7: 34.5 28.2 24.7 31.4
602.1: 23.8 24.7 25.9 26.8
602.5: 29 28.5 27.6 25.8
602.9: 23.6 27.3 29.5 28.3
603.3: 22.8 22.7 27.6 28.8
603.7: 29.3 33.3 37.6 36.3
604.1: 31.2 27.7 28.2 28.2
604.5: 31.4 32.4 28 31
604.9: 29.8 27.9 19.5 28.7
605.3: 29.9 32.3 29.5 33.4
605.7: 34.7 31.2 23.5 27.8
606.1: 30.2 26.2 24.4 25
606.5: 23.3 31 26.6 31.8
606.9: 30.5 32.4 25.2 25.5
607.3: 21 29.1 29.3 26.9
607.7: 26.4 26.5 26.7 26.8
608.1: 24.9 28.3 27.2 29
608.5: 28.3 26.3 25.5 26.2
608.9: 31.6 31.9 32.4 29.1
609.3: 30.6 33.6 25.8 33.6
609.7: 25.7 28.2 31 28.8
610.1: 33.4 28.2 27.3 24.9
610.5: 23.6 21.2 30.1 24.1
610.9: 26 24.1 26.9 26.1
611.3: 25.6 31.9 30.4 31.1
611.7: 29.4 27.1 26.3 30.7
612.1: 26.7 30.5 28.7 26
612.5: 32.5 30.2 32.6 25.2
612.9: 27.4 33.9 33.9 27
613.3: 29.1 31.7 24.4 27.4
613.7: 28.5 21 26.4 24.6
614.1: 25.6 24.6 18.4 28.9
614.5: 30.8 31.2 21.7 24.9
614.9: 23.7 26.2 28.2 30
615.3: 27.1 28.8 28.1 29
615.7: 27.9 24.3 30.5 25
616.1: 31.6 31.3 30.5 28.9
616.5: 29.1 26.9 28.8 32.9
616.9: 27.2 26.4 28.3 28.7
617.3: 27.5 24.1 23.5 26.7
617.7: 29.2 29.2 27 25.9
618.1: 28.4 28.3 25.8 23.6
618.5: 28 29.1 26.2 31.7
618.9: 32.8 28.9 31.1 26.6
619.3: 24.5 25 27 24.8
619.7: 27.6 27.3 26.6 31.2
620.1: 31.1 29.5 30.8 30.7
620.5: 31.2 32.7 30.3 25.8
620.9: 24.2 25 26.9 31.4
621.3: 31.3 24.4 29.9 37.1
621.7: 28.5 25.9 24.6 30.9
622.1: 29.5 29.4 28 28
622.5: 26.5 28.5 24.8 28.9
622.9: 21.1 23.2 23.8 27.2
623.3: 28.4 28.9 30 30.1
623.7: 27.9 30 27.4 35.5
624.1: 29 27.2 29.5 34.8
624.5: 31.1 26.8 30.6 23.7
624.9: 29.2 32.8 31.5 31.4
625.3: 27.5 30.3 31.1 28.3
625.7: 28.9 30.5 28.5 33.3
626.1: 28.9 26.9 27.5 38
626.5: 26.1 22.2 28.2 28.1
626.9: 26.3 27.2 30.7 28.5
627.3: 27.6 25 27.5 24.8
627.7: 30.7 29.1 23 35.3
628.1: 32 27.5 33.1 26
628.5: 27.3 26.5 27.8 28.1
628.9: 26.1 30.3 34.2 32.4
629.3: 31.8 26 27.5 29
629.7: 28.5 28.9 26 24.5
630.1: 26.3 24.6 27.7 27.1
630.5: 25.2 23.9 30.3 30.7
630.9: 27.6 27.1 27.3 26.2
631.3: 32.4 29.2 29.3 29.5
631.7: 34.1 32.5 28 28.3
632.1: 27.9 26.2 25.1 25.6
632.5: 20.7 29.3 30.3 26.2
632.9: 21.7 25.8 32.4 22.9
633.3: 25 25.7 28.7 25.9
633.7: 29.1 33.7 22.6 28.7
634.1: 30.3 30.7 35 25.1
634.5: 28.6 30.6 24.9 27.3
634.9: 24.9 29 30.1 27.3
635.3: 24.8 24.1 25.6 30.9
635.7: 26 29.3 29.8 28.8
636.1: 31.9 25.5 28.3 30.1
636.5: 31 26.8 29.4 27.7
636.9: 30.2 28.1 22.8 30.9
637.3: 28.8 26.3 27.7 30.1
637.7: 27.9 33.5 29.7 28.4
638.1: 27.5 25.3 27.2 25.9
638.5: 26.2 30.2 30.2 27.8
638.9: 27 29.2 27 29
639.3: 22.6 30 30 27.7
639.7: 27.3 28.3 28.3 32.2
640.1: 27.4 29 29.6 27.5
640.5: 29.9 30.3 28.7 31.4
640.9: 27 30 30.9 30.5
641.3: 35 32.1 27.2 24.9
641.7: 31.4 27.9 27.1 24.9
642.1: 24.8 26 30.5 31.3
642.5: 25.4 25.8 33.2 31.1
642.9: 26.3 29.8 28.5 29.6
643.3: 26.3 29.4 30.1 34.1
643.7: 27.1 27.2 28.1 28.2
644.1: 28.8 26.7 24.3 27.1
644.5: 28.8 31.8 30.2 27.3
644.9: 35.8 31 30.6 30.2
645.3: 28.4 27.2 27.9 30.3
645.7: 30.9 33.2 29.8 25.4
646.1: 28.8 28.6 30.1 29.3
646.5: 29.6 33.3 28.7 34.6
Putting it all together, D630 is 0.05 mag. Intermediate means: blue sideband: 27.7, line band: 27.2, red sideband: 29.1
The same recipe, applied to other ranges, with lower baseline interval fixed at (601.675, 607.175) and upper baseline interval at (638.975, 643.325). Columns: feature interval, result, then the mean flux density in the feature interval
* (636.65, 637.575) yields 0.025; 28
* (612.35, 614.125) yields 0.013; 28.2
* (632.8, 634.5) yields 0.038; 27.7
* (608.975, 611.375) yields 0.021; 28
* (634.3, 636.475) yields 0.028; 28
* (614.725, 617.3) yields 0.019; 28.1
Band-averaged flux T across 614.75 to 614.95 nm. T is 24.3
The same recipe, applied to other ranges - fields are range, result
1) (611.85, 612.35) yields 28.6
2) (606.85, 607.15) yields 29.4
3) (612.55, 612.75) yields 31.4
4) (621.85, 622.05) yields 27.8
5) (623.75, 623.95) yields 28.7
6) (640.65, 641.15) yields 29.6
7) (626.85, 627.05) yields 26.8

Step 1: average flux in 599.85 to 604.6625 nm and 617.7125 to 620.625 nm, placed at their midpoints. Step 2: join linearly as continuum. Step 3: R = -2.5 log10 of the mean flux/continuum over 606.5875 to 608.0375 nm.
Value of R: 0.034 mag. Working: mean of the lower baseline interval 28.6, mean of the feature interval 27.6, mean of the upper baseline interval 28.3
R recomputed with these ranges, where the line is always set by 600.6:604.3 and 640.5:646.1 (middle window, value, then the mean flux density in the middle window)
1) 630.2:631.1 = 0.06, 27.3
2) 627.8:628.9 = 0.01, 28.6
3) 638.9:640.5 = 0.03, 28.3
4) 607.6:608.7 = 0.07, 27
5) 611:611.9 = 0.02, 28.2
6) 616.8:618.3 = 0.06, 27.3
